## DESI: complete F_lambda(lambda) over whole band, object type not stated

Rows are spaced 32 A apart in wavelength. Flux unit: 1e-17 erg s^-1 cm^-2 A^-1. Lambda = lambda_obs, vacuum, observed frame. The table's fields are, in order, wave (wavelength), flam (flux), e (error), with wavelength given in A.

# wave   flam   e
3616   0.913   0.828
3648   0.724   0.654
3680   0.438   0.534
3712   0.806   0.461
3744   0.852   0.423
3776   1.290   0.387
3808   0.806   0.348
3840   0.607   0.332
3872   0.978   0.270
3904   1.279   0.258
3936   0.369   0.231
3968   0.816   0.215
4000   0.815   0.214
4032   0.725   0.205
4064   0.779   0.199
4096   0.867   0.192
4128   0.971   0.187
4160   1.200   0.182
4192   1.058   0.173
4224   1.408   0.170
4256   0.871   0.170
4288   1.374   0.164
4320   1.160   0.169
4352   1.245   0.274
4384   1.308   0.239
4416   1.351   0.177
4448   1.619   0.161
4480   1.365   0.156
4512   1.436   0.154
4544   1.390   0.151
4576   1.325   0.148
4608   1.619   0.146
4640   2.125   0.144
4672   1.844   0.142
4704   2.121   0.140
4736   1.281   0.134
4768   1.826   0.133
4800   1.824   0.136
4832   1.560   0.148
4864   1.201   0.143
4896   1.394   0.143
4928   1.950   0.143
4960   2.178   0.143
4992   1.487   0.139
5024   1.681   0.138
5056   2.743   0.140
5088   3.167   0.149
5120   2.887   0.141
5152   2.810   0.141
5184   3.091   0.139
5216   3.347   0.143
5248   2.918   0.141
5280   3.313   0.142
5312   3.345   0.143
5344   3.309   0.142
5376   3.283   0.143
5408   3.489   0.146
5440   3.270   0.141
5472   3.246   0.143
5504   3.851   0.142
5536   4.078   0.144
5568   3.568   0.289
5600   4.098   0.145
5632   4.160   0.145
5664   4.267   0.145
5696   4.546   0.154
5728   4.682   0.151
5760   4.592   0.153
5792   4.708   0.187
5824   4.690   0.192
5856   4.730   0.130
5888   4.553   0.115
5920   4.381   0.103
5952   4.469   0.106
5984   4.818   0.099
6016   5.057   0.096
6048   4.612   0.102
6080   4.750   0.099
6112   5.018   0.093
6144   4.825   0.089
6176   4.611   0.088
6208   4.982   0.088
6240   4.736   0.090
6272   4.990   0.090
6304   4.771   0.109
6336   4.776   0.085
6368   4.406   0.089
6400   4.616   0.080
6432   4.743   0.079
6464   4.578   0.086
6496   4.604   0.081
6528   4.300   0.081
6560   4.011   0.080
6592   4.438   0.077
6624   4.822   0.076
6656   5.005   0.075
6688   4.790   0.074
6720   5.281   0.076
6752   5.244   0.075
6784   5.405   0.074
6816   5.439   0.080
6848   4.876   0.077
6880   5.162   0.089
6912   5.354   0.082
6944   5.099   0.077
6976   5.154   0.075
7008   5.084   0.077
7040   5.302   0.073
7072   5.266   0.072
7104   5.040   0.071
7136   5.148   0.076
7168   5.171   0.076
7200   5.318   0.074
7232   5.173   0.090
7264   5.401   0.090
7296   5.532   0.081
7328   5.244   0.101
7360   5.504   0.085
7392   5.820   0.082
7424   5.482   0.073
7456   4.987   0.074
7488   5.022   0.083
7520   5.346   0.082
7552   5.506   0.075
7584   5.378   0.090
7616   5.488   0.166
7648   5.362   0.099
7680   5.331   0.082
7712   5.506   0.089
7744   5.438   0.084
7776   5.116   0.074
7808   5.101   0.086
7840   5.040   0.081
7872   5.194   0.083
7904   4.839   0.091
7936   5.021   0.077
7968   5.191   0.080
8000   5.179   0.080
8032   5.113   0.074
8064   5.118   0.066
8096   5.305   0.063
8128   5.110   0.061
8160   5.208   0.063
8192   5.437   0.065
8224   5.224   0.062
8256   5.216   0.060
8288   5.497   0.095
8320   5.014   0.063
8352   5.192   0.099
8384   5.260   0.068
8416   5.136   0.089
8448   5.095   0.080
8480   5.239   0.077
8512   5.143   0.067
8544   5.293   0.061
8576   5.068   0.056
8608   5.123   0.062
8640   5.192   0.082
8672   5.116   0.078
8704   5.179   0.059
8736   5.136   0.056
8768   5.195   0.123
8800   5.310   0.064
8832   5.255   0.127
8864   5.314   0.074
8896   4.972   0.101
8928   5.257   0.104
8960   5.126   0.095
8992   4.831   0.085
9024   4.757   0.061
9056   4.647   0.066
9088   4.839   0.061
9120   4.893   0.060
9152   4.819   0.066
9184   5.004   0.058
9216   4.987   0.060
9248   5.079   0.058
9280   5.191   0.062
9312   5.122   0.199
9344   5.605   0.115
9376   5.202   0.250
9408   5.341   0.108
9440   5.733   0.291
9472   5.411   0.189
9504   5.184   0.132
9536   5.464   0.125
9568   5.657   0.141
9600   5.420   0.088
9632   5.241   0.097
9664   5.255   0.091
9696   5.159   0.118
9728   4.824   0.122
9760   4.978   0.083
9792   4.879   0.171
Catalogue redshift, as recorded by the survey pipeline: 0.27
